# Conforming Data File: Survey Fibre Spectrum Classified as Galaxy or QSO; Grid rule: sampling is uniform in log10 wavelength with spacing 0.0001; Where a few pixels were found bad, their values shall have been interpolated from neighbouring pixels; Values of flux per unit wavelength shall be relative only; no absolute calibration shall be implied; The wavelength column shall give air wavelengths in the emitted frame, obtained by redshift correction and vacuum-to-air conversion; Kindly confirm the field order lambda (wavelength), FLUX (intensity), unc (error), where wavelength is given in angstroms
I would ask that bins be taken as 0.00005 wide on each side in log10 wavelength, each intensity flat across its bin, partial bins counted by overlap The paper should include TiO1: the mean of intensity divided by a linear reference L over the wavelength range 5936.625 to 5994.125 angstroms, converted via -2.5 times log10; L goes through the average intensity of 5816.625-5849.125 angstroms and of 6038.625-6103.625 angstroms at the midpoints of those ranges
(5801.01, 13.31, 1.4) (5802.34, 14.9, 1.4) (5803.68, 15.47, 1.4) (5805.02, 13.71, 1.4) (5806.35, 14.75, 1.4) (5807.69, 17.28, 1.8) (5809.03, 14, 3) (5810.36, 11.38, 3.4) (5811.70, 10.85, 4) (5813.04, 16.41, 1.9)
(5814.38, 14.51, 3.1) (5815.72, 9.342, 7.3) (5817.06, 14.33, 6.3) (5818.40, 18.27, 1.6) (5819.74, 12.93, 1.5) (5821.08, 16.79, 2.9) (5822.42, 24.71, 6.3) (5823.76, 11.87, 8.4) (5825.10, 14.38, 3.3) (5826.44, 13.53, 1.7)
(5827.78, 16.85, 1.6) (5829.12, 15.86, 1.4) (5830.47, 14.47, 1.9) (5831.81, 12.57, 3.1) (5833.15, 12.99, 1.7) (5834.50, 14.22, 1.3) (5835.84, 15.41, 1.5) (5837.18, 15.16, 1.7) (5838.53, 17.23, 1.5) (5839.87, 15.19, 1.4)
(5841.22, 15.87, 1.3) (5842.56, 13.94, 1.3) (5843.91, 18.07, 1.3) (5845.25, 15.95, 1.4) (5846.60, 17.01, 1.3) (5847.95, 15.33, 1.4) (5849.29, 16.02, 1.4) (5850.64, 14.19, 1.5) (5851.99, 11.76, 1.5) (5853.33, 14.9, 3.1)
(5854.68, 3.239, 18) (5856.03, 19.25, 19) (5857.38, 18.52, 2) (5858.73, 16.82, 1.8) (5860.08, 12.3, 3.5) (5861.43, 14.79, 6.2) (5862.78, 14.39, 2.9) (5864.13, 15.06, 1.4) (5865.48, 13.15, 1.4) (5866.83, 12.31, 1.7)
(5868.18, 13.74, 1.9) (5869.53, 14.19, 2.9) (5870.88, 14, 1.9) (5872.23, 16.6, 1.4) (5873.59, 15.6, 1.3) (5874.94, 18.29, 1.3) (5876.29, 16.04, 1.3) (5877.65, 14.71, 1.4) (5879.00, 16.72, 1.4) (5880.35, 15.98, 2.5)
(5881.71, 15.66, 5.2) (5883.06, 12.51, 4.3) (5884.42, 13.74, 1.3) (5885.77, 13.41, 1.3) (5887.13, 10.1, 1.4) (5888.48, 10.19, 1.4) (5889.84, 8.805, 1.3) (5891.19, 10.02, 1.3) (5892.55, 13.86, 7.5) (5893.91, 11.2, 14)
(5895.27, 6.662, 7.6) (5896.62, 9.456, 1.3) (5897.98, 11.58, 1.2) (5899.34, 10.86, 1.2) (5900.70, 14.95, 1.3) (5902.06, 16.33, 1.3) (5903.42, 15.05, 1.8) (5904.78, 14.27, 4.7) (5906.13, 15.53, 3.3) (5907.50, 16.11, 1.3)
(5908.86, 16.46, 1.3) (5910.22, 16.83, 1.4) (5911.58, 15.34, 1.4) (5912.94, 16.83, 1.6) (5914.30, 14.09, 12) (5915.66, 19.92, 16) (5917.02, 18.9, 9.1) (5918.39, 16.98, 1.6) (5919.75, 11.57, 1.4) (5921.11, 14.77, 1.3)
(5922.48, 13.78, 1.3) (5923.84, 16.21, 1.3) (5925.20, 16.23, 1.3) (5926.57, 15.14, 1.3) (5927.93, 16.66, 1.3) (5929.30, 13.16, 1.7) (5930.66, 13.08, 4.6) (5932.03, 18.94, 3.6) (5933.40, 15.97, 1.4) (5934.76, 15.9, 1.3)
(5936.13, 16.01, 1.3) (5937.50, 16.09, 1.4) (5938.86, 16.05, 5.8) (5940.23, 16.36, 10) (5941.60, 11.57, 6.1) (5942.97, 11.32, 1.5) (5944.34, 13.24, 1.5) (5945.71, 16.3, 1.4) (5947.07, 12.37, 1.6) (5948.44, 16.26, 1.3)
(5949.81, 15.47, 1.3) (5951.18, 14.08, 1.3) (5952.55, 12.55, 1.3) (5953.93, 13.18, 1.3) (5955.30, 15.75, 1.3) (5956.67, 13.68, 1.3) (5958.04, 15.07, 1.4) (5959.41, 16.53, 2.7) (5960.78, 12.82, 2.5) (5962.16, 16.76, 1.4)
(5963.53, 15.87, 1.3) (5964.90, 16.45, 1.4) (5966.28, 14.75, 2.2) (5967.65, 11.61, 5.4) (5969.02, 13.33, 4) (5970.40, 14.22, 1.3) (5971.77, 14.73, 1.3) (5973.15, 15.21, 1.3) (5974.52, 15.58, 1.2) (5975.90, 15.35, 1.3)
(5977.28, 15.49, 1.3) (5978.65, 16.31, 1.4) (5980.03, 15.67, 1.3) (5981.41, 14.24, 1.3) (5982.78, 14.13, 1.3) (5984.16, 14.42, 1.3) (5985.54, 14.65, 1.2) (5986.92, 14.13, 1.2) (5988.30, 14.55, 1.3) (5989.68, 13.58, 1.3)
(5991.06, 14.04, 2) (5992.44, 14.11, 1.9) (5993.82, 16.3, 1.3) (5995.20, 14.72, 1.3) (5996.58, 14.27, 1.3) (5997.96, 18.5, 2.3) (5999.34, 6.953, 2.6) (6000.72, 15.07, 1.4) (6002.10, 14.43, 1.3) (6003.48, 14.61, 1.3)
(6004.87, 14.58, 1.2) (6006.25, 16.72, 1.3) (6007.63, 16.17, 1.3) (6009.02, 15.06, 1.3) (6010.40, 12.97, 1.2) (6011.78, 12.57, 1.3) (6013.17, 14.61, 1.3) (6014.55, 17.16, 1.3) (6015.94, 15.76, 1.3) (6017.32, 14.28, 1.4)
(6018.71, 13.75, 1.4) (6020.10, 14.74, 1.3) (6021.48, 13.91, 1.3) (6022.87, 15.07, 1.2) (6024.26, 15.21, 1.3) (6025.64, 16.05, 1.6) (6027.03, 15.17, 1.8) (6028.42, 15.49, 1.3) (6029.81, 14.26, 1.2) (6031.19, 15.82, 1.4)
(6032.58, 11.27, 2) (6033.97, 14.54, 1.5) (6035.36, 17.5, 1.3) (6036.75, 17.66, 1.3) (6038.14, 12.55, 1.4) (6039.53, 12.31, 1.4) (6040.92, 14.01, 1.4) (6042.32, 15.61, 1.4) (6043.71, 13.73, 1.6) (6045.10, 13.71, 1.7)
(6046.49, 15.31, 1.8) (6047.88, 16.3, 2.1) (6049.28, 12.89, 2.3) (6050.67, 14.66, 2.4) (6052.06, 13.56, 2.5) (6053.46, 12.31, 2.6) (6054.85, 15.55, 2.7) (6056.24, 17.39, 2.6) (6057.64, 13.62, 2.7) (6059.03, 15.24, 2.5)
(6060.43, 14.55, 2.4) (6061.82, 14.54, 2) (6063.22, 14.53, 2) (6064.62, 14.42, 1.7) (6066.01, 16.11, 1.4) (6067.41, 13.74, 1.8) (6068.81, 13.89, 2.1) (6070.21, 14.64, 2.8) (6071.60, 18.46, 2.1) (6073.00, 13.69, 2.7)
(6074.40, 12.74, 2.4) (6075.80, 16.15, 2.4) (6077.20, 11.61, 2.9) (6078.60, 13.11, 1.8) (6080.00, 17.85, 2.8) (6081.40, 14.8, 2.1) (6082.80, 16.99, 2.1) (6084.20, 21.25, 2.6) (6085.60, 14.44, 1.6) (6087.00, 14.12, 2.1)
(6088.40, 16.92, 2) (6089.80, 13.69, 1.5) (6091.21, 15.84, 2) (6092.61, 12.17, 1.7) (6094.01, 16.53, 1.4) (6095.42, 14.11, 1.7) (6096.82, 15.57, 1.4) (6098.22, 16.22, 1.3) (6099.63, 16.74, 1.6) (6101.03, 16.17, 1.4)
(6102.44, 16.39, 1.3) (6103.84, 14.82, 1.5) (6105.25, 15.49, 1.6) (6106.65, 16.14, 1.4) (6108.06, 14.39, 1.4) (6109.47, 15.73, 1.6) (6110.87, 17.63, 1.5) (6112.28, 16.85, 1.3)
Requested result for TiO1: 0.044 mag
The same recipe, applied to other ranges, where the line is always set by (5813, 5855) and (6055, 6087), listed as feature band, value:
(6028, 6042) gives 0.041 mag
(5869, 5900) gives 0.146 mag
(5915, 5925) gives -0.074 mag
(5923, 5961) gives 0.009 mag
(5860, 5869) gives 0.085 mag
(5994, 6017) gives 0.029 mag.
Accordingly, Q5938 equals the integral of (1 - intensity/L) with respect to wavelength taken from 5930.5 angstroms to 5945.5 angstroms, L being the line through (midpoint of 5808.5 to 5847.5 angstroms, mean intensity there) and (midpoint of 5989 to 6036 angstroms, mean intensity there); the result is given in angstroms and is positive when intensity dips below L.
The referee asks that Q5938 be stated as -0.3 angstroms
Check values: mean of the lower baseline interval 15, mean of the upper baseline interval 14.7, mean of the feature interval 15.1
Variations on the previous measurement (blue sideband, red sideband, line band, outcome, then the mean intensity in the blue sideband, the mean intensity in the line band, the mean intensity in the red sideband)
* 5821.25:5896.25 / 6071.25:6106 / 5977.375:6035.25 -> 1.4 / 14.3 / 14.7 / 15.4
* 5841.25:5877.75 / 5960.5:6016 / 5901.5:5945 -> -2.0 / 14.8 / 15.5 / 14.7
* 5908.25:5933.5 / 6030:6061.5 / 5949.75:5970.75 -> 1.3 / 15.8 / 14.5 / 14.5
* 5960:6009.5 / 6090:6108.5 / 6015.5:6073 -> 1.3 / 14.7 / 14.7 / 15.4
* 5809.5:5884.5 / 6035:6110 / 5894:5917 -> 0.7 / 14.8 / 14.4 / 15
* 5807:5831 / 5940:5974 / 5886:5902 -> 3.9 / 14.9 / 11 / 14.4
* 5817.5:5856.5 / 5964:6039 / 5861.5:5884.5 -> 0.2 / 15.1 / 14.9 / 14.7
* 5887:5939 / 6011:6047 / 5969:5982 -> -0.5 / 14.4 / 15.1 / 14.7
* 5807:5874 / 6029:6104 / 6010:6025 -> 0.3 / 14.7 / 14.6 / 14.9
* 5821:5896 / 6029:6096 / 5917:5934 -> -1.0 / 14.4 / 15.3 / 14.8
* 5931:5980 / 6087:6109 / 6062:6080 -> 0.8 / 14.9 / 14.6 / 15.4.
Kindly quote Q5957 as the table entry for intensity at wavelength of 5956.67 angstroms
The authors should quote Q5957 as 13.68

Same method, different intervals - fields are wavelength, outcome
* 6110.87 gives 17.63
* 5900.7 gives 14.95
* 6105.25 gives 15.49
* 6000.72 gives 15.07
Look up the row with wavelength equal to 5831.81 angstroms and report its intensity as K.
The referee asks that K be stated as 12.57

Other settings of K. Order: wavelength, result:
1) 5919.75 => 11.57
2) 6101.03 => 16.17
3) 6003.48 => 14.61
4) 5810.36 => 11.38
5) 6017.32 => 14.28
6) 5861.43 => 14.79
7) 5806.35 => 14.75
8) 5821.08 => 16.79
